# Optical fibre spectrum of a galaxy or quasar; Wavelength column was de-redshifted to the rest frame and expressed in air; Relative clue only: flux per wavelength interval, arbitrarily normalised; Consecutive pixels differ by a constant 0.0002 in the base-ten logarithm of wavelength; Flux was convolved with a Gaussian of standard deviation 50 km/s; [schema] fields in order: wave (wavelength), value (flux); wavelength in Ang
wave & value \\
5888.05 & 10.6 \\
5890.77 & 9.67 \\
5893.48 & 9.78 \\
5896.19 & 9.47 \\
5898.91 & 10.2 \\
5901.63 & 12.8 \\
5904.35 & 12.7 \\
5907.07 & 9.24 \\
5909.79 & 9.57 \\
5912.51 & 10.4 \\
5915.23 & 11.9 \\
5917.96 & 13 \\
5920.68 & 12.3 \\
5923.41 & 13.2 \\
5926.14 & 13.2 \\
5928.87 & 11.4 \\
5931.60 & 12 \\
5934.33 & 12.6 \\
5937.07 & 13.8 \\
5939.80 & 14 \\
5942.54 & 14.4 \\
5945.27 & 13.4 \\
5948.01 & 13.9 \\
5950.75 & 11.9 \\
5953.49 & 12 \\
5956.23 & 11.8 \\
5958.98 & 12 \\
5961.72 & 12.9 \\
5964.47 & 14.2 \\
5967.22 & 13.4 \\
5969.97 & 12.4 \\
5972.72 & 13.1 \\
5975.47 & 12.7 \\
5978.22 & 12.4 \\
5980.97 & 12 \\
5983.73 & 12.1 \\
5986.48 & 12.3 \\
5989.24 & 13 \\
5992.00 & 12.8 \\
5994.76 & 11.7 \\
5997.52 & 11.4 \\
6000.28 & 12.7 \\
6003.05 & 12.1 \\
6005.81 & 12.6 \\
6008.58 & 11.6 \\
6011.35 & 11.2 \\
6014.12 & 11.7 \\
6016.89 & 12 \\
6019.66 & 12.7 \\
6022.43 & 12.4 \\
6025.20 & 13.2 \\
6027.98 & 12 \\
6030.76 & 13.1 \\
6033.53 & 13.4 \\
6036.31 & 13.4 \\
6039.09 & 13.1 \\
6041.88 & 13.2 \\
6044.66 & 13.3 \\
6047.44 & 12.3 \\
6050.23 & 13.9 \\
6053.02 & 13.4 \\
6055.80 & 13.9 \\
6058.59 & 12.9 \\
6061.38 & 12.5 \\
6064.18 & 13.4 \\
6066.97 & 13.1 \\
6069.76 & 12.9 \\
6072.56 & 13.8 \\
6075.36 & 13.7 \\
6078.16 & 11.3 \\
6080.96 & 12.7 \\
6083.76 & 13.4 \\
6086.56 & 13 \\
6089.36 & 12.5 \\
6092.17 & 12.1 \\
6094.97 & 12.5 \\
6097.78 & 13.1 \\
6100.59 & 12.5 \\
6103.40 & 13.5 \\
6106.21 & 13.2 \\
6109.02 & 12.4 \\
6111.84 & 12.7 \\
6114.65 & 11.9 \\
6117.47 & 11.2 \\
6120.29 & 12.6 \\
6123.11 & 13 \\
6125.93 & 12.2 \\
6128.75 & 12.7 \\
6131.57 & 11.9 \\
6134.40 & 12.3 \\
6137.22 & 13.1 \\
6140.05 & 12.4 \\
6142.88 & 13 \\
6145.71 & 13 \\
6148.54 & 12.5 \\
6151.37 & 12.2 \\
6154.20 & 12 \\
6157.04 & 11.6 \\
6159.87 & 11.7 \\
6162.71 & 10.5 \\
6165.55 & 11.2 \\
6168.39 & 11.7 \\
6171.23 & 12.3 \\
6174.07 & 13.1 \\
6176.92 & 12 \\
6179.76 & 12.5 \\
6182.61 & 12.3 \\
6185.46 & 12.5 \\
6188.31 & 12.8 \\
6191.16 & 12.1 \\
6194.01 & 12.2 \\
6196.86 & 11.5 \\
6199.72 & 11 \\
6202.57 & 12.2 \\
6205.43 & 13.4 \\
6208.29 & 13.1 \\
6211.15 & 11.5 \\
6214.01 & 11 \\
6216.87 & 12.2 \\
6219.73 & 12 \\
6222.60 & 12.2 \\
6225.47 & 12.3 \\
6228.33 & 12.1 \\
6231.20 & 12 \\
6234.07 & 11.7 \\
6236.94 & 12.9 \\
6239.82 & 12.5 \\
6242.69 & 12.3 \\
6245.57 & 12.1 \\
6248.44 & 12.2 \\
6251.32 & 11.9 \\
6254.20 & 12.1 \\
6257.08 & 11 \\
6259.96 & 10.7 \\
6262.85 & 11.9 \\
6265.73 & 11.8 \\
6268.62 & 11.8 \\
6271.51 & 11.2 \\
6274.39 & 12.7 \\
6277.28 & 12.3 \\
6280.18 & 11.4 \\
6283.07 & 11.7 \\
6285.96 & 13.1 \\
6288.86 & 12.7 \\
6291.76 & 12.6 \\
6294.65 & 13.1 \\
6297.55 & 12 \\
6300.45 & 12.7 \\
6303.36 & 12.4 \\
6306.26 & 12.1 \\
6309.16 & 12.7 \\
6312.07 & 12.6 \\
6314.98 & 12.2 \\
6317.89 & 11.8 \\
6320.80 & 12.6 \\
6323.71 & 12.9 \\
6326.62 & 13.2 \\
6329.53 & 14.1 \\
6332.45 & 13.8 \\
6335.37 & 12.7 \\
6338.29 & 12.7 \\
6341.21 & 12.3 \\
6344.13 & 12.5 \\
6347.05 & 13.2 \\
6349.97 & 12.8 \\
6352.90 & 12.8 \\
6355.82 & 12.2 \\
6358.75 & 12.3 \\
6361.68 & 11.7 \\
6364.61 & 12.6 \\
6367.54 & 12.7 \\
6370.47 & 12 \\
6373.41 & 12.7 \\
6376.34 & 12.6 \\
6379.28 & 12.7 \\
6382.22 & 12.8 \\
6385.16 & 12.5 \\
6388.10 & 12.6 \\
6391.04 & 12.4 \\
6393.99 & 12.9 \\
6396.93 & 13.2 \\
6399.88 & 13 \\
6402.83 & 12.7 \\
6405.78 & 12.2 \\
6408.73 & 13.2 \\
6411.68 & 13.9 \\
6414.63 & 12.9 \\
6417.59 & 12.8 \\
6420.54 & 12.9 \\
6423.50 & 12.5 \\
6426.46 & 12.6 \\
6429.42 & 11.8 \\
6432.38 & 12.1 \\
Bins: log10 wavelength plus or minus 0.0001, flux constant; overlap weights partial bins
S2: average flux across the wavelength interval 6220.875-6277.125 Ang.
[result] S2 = 12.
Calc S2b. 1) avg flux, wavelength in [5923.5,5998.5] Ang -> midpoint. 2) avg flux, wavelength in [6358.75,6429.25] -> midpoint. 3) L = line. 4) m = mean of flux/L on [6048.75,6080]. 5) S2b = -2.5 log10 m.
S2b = -0.04 mag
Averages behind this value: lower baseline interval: 12.7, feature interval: 13.2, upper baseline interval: 12.7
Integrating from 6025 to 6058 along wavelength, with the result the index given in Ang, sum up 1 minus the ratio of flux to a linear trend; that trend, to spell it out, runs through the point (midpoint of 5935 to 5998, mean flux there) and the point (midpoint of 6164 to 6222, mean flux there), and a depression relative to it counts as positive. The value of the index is -1.6 Ang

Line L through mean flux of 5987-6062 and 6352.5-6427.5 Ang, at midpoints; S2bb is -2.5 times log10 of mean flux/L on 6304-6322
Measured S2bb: 0.03 mag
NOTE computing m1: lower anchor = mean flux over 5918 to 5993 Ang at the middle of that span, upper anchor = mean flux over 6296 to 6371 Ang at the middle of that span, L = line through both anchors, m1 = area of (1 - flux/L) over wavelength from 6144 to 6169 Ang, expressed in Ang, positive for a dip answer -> 1.68 Ang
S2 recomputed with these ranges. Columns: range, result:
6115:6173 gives 12.2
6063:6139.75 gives 12.7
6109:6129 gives 12.3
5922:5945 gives 13.1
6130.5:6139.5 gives 12.4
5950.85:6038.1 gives 12.5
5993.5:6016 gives 11.9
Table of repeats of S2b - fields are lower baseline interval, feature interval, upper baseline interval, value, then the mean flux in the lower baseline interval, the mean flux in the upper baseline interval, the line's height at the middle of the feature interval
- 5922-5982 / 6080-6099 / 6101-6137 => -0.02 mag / 12.9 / 12.5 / 12.6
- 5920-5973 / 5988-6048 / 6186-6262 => 0.02 mag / 12.9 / 12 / 12.7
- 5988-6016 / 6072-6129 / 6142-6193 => -0.05 mag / 12.1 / 12.2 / 12.1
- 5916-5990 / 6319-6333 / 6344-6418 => -0.05 mag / 12.8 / 12.7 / 12.7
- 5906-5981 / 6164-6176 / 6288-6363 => 0.05 mag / 12.5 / 12.6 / 12.6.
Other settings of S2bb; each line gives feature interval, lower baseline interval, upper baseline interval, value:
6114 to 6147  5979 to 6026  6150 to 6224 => -0.03 mag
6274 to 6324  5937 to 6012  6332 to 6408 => 0.02 mag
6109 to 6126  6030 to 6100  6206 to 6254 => 0.04 mag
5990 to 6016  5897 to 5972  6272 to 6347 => 0.04 mag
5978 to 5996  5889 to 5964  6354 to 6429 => -0.02 mag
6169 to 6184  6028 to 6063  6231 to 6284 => 0.00 mag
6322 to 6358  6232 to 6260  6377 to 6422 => -0.03 mag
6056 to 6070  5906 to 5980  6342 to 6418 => -0.04 mag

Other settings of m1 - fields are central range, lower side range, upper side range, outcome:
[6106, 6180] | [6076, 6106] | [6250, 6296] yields 1.6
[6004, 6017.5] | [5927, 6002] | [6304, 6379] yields 0.9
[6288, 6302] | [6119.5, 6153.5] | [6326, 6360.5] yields 0.2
